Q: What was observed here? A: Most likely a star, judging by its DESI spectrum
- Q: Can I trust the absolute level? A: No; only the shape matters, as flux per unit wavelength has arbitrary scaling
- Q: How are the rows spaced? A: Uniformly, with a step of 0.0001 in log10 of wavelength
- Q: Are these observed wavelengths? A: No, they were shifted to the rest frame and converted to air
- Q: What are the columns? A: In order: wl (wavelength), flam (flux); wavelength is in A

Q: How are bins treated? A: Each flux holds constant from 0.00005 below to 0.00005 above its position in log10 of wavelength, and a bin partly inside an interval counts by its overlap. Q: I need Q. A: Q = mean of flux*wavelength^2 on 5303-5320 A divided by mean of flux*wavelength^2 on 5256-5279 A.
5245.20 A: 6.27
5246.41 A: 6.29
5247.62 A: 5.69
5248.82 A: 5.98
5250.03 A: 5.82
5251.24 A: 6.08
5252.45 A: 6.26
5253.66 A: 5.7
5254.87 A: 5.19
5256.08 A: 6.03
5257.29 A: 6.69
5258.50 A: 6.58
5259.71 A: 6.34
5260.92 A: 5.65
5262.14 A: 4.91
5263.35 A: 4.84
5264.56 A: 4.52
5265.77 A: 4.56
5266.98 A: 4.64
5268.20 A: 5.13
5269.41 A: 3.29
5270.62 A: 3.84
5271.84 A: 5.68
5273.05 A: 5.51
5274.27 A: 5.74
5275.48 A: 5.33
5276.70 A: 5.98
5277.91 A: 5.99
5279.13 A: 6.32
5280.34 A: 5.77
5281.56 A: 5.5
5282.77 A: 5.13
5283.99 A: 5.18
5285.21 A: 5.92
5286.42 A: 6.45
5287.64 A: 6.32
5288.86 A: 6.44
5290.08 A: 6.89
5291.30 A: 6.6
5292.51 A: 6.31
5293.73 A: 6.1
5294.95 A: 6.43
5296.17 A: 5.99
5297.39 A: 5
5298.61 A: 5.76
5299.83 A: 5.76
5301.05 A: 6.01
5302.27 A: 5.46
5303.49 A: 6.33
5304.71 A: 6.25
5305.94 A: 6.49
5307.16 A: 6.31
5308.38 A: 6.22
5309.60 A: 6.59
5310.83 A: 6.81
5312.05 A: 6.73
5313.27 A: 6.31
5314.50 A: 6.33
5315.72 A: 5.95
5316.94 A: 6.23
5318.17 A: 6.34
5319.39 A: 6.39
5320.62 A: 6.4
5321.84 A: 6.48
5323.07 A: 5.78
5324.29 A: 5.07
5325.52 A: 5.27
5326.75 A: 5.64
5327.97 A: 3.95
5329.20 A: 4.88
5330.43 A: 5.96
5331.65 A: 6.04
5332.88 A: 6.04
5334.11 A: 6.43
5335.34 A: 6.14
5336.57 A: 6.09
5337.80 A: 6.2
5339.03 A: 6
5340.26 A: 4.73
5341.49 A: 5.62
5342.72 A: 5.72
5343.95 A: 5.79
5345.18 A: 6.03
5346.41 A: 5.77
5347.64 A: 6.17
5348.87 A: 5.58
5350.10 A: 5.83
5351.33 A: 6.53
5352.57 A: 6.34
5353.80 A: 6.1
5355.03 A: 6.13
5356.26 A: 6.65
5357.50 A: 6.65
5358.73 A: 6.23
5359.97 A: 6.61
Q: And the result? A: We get 1.22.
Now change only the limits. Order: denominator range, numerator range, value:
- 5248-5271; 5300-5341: 1.14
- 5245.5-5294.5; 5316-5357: 1.06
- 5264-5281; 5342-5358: 1.21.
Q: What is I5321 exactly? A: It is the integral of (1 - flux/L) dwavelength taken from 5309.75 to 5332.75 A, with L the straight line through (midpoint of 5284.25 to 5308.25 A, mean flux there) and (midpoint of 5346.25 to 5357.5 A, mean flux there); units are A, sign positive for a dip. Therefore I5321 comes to 0.8 A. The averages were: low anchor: 6.14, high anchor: 6.17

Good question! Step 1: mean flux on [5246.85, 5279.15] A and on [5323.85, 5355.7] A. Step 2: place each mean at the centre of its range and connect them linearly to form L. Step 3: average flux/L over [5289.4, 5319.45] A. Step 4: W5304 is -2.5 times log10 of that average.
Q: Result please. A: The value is -0.11 mag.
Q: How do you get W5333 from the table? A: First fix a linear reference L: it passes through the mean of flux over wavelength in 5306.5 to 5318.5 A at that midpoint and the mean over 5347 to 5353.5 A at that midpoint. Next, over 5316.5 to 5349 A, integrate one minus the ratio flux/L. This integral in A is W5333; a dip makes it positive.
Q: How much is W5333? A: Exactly 2.2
